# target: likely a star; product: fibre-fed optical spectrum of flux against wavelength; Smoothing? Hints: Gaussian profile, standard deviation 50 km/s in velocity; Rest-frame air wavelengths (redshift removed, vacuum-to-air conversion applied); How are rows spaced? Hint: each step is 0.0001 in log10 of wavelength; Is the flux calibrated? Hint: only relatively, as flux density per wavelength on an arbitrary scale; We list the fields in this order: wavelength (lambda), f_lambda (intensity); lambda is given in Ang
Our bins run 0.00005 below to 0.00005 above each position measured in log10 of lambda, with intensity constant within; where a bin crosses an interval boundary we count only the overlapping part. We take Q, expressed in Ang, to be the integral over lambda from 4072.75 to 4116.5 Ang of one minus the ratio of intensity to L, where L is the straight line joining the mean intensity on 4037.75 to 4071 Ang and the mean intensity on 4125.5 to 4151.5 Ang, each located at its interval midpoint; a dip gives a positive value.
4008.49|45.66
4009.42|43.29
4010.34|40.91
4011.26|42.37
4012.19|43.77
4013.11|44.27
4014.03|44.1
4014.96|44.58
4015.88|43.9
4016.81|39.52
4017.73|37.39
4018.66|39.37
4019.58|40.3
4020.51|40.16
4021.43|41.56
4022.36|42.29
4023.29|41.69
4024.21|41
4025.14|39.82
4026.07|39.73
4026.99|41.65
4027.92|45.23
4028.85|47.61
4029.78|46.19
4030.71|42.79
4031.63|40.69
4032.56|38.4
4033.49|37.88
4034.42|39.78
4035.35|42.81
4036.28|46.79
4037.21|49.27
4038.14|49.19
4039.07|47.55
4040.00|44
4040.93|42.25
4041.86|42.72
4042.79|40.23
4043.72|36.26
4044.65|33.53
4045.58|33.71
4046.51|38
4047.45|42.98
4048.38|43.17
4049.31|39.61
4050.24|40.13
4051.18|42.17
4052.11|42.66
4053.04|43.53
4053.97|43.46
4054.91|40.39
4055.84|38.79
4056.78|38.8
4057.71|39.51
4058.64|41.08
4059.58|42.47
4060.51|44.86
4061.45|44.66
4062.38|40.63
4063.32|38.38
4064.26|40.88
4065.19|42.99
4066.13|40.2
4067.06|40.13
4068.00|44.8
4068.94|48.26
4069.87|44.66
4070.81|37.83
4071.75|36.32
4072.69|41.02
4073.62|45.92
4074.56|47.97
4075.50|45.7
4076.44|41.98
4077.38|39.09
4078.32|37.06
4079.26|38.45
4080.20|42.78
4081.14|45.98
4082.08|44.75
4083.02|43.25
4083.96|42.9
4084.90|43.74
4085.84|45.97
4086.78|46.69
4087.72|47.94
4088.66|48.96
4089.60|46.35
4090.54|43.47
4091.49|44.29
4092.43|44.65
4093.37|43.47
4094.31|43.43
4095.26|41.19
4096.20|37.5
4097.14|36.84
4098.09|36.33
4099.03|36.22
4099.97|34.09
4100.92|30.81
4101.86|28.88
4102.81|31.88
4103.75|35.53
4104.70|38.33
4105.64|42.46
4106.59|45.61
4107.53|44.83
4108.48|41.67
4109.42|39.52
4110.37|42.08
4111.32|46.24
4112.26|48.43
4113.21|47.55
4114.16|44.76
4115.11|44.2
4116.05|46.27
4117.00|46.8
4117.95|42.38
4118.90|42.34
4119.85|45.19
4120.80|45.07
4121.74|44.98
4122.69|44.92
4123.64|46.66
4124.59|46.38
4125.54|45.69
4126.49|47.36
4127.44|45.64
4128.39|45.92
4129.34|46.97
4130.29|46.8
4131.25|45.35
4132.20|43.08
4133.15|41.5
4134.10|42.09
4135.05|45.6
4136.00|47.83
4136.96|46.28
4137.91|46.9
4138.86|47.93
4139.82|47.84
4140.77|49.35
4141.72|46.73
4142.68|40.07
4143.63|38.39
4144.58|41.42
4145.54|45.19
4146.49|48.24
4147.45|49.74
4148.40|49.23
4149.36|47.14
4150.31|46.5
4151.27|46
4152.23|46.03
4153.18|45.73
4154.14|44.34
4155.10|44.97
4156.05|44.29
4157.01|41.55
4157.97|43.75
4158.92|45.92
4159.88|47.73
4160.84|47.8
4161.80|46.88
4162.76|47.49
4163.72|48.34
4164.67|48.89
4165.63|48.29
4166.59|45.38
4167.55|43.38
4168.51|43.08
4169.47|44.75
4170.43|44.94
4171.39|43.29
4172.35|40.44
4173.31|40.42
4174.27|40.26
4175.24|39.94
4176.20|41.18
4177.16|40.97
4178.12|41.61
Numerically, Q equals 1.5 Ang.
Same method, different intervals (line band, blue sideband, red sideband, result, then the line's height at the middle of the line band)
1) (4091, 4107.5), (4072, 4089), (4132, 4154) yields 2.2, 44.3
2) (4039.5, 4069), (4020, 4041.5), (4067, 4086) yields 1.3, 42.9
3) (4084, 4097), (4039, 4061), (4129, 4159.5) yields -0.4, 42.8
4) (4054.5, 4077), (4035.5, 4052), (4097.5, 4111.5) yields -0.8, 40.5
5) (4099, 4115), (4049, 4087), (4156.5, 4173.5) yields 1.2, 43.4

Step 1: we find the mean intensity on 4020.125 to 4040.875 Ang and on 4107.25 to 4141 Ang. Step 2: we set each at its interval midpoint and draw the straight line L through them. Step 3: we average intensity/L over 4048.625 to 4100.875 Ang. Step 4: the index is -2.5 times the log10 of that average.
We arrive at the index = 0.05 mag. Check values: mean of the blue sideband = 43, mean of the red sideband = 45.3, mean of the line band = 42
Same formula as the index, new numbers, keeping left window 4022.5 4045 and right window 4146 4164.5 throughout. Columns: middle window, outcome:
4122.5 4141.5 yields -0.01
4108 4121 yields 0.02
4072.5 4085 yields 0.03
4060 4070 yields 0.02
